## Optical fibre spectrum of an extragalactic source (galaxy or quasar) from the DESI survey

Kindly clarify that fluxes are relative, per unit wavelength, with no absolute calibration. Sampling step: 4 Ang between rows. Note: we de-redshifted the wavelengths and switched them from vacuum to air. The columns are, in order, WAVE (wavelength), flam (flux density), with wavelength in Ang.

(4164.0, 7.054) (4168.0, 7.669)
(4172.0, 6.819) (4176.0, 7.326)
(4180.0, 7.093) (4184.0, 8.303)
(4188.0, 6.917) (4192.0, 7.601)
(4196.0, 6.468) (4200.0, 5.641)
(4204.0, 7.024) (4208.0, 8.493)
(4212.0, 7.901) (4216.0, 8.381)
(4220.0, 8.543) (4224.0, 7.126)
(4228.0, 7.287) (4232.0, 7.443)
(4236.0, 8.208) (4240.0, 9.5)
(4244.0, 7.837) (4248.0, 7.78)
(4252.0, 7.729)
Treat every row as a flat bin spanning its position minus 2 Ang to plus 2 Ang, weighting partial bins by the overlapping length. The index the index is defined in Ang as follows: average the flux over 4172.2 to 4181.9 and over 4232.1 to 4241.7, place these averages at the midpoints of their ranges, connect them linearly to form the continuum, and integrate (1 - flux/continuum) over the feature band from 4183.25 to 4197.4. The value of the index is 0.3 Ang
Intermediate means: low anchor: 7.14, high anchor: 8.55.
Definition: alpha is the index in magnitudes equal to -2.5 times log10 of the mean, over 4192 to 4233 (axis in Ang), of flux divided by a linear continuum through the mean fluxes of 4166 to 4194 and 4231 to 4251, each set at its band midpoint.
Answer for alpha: 0.05 mag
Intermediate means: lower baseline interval 7.39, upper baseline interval 8.17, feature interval 7.44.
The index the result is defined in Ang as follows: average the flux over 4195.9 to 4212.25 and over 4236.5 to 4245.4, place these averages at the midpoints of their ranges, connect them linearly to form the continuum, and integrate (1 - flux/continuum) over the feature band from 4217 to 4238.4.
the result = 0.8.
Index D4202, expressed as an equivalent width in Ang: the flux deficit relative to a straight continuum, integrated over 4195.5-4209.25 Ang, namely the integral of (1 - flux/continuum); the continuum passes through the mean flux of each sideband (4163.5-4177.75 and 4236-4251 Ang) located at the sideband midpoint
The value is 1.5 Ang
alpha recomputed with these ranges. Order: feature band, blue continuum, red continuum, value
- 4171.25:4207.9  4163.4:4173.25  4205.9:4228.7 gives 0.066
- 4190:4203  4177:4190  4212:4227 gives 0.154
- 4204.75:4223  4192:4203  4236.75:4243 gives -0.108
